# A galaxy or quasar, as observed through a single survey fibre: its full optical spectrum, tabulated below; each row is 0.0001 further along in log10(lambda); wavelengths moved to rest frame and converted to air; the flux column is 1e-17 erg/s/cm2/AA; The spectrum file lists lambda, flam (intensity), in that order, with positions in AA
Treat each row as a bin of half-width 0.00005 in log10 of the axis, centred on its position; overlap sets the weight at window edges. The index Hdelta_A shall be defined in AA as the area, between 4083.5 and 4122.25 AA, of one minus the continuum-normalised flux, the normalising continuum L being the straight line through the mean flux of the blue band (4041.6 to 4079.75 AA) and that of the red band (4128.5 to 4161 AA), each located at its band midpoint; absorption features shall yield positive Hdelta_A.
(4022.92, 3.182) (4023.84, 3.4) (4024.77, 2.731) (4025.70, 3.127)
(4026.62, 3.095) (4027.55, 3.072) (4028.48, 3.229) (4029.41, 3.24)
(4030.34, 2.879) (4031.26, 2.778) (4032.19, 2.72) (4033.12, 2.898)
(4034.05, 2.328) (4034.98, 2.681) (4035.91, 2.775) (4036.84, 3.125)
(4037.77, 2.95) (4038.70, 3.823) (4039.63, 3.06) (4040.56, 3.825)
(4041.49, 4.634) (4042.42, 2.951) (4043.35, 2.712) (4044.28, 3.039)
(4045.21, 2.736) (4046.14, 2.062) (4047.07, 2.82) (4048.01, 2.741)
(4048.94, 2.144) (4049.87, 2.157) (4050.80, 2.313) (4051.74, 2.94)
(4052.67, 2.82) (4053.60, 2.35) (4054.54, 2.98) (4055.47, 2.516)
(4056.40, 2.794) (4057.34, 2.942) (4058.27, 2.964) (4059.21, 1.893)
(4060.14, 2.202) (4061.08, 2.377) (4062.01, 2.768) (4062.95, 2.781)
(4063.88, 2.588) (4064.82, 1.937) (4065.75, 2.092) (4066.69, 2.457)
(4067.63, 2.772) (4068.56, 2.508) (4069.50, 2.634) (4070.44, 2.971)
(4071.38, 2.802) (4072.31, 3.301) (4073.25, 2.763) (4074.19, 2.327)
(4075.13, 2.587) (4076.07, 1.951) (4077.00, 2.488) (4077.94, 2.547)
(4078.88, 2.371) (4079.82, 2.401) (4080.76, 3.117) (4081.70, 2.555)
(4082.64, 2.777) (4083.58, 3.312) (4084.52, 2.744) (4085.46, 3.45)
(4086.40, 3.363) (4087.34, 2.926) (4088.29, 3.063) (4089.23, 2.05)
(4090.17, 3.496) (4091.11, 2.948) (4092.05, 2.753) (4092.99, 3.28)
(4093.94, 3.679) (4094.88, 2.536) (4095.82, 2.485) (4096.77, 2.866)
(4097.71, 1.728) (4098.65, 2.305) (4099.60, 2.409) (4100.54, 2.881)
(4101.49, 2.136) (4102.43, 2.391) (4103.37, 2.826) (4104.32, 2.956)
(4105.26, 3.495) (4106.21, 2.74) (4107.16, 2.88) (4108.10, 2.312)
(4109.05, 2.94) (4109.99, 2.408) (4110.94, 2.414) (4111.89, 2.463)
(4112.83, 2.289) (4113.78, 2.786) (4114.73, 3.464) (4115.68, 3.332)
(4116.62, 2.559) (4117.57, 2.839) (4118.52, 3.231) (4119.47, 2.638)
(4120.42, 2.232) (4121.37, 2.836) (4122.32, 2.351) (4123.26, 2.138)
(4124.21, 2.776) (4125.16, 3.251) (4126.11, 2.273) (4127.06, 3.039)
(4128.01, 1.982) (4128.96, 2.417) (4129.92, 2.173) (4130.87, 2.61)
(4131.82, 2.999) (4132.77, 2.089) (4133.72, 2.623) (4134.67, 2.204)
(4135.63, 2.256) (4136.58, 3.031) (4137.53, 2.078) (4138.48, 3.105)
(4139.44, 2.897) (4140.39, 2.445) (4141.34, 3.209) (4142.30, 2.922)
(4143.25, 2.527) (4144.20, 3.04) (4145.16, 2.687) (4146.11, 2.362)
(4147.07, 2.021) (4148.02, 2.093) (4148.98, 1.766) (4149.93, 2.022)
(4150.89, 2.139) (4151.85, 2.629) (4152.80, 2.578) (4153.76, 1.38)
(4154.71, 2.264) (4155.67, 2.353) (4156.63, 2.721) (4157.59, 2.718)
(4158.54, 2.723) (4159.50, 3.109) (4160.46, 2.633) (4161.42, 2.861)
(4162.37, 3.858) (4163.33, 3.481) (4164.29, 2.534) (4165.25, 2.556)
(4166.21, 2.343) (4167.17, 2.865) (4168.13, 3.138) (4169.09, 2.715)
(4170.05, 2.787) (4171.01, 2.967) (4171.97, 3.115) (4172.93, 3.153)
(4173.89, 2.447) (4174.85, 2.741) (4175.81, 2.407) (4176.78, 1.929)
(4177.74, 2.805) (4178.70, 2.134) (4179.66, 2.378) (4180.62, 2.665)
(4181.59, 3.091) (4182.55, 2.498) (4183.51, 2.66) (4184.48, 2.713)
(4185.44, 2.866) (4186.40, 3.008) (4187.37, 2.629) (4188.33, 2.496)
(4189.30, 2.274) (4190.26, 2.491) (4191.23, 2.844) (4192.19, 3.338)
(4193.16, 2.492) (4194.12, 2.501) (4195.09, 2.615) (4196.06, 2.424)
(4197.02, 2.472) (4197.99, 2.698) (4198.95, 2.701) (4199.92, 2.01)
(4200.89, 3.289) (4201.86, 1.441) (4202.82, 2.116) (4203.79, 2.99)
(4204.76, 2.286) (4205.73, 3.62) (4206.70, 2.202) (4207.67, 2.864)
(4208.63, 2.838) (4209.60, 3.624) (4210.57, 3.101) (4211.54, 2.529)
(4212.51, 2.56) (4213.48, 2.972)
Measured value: -3.6 AA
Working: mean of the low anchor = 2.59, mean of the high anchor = 2.49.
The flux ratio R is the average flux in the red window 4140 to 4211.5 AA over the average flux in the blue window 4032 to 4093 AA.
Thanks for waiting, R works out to 0.96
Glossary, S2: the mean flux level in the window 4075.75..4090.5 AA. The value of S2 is 2.79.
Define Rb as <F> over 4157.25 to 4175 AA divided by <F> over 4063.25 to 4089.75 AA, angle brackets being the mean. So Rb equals 1.08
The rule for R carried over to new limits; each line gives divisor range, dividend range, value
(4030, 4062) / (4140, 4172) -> 0.94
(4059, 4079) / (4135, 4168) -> 1.03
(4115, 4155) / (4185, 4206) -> 1.03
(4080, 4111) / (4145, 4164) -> 0.90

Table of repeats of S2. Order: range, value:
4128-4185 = 2.6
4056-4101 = 2.69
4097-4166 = 2.6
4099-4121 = 2.72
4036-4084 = 2.72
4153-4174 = 2.76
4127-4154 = 2.46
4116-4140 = 2.59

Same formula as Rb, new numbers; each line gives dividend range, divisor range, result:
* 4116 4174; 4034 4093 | 0.95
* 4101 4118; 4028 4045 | 0.89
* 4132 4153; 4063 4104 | 0.93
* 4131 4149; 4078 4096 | 0.88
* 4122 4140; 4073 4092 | 0.92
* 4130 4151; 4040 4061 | 0.91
